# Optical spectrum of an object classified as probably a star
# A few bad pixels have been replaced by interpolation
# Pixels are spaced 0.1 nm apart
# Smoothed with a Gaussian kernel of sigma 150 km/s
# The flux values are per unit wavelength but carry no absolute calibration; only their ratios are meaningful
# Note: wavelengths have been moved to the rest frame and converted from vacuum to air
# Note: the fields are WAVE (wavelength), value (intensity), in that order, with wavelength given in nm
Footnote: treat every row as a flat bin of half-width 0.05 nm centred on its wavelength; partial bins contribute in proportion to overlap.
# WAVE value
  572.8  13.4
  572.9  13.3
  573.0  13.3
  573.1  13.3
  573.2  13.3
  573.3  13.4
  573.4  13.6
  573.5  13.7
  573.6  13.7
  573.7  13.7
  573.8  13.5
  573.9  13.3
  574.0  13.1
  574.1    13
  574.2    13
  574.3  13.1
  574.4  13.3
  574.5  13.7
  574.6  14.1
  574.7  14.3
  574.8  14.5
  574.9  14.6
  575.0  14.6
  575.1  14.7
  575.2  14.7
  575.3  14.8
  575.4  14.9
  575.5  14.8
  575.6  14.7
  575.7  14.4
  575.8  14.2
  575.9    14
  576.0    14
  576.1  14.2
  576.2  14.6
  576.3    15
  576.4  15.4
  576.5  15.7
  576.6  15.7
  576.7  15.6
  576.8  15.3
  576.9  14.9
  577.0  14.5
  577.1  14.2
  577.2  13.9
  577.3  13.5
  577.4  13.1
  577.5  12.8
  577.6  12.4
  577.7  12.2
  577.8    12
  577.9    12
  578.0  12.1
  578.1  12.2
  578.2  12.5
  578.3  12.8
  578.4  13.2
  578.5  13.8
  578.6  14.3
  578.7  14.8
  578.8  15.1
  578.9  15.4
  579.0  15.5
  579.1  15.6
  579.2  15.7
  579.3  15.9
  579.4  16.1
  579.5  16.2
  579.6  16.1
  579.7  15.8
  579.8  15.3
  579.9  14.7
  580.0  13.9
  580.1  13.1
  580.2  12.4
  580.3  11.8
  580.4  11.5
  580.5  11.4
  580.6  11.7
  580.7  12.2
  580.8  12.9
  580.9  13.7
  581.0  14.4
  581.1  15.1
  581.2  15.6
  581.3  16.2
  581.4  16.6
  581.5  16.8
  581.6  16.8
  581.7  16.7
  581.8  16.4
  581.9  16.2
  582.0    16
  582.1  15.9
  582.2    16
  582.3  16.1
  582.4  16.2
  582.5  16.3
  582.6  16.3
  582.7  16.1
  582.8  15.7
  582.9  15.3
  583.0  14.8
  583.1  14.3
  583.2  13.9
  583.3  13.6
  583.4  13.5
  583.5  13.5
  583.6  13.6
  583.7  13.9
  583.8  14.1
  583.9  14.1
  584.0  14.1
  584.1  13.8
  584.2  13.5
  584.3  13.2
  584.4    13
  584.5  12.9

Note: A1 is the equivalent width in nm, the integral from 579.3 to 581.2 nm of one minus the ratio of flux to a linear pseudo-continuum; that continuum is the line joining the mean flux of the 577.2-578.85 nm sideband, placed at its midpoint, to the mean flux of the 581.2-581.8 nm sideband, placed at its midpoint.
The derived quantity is 0.17 nm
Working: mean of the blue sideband 13.1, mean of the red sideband 16.5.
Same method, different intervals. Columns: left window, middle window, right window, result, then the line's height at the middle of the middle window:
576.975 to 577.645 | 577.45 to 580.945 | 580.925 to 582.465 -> 0.21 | 14.6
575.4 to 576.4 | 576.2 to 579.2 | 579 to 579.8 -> 0.23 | 15.2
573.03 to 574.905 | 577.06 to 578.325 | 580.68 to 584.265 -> 0.13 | 14.2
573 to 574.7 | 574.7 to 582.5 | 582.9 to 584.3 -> -0.46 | 13.7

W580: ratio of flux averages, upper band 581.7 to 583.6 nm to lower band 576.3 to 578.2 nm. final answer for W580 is 1.11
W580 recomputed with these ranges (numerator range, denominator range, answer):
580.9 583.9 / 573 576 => 1.10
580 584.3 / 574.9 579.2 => 1.03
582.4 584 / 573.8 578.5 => 1.05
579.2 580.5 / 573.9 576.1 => 1.02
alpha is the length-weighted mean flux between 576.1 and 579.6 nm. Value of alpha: 14.3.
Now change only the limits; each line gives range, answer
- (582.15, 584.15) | 14.8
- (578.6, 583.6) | 14.9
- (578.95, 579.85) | 15.8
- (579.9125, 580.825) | 12.4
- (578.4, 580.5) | 14.5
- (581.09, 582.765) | 16.2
